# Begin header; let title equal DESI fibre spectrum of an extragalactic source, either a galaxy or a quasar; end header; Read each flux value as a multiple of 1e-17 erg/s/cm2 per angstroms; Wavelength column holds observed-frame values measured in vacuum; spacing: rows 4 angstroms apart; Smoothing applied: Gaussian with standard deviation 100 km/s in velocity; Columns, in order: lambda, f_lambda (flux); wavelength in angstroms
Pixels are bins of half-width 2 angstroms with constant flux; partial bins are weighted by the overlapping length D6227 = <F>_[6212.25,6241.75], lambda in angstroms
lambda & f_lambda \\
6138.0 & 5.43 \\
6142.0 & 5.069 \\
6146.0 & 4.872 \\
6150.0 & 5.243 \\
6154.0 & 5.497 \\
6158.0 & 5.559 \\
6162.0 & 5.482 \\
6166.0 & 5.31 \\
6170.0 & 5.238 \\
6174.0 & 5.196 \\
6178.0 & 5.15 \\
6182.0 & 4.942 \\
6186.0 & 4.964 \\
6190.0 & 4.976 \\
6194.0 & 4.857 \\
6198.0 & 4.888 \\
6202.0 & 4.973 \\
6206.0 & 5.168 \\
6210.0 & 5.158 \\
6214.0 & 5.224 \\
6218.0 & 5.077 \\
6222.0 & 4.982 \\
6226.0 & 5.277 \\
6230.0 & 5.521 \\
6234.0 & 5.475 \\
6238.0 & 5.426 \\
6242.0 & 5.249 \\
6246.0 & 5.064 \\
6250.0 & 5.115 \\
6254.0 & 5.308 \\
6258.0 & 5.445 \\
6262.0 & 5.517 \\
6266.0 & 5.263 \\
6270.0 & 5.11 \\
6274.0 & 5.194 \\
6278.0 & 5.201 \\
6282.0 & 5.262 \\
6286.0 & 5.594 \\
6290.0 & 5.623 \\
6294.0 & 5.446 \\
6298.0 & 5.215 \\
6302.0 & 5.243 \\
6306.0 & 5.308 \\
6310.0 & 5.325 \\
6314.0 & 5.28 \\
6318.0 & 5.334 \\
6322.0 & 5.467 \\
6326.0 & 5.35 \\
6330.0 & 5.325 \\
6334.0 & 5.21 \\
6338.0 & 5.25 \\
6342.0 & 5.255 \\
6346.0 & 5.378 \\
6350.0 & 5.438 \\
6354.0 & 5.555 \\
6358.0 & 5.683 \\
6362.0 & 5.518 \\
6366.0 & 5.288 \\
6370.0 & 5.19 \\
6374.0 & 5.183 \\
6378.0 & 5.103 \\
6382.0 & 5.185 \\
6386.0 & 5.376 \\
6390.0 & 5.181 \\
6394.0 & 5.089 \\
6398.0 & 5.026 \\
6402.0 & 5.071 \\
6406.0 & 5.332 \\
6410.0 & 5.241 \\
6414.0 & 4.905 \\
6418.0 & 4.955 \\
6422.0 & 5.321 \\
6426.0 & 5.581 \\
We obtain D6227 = 5.28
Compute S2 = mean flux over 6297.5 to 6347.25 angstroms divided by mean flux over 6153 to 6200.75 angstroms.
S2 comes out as 1.0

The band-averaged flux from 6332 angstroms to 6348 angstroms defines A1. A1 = 5.27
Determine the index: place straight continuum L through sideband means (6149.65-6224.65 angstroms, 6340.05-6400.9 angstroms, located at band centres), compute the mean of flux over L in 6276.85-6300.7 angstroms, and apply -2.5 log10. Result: -0.03 mag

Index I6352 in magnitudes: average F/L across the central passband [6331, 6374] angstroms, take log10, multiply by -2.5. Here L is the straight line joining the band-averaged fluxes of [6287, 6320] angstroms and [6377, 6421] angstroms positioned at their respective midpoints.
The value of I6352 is -0.03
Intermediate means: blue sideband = 5.35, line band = 5.37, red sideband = 5.14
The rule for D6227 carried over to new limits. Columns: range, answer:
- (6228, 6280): 5.3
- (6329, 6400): 5.29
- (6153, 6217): 5.15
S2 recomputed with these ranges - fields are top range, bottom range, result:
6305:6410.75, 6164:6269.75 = 1.02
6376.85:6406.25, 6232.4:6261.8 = 0.97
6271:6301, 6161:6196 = 1.05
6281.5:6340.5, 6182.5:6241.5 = 1.04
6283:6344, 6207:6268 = 1.01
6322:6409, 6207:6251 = 1.01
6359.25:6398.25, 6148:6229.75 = 1.01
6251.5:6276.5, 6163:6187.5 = 1.03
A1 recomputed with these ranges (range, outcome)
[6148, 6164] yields 5.45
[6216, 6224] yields 5.03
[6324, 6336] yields 5.29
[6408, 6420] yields 5.03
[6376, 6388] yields 5.22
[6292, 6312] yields 5.31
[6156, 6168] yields 5.45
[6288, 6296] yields 5.53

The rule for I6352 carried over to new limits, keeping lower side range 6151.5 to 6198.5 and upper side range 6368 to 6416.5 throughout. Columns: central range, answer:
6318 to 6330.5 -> -0.045 mag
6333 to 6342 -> -0.016 mag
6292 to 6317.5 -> -0.029 mag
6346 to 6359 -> -0.074 mag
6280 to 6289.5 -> -0.059 mag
